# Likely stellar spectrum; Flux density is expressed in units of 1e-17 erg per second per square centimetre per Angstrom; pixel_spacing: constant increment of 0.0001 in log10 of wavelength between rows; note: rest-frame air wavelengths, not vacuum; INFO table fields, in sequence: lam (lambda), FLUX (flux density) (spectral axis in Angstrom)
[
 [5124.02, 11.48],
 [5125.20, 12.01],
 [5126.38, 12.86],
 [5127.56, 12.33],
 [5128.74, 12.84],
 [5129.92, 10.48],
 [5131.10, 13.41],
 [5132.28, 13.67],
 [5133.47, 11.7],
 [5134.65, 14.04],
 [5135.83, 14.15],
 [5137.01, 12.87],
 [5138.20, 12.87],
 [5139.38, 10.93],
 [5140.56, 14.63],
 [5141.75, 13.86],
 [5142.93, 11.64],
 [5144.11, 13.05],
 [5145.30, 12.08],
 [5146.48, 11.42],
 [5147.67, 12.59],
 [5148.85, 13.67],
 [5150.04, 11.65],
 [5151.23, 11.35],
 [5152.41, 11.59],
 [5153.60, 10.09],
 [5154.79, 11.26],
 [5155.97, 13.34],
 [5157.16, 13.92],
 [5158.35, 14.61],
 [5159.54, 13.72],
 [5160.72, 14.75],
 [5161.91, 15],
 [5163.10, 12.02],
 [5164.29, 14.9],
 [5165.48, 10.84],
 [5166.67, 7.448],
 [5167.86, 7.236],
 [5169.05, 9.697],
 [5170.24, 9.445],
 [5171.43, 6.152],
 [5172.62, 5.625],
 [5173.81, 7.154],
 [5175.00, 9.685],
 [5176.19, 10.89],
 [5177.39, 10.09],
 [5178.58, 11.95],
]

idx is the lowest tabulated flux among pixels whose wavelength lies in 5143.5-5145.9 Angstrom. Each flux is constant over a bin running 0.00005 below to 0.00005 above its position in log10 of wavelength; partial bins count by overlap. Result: 12.08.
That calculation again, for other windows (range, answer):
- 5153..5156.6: 10.09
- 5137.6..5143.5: 10.93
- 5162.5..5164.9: 12.02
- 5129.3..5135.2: 10.48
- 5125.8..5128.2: 12.33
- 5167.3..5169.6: 7.236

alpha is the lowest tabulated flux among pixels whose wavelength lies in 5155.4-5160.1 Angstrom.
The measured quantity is 13.34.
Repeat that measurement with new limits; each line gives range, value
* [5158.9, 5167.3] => 7.448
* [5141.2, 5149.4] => 11.42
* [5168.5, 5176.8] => 5.625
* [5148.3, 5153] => 11.35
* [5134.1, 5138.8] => 12.87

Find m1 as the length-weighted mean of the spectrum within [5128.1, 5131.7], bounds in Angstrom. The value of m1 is 12.3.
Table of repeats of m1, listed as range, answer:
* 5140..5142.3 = 14.2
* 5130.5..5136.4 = 13.4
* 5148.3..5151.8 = 12.2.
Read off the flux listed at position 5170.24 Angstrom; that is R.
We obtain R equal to 9.445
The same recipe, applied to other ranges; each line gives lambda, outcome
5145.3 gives 12.08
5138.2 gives 12.87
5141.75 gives 13.86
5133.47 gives 11.7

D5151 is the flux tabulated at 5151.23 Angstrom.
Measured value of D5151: 11.35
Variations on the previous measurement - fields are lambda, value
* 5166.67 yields 7.448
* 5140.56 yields 14.63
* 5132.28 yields 13.67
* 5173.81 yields 7.154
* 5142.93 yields 11.64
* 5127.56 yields 12.33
